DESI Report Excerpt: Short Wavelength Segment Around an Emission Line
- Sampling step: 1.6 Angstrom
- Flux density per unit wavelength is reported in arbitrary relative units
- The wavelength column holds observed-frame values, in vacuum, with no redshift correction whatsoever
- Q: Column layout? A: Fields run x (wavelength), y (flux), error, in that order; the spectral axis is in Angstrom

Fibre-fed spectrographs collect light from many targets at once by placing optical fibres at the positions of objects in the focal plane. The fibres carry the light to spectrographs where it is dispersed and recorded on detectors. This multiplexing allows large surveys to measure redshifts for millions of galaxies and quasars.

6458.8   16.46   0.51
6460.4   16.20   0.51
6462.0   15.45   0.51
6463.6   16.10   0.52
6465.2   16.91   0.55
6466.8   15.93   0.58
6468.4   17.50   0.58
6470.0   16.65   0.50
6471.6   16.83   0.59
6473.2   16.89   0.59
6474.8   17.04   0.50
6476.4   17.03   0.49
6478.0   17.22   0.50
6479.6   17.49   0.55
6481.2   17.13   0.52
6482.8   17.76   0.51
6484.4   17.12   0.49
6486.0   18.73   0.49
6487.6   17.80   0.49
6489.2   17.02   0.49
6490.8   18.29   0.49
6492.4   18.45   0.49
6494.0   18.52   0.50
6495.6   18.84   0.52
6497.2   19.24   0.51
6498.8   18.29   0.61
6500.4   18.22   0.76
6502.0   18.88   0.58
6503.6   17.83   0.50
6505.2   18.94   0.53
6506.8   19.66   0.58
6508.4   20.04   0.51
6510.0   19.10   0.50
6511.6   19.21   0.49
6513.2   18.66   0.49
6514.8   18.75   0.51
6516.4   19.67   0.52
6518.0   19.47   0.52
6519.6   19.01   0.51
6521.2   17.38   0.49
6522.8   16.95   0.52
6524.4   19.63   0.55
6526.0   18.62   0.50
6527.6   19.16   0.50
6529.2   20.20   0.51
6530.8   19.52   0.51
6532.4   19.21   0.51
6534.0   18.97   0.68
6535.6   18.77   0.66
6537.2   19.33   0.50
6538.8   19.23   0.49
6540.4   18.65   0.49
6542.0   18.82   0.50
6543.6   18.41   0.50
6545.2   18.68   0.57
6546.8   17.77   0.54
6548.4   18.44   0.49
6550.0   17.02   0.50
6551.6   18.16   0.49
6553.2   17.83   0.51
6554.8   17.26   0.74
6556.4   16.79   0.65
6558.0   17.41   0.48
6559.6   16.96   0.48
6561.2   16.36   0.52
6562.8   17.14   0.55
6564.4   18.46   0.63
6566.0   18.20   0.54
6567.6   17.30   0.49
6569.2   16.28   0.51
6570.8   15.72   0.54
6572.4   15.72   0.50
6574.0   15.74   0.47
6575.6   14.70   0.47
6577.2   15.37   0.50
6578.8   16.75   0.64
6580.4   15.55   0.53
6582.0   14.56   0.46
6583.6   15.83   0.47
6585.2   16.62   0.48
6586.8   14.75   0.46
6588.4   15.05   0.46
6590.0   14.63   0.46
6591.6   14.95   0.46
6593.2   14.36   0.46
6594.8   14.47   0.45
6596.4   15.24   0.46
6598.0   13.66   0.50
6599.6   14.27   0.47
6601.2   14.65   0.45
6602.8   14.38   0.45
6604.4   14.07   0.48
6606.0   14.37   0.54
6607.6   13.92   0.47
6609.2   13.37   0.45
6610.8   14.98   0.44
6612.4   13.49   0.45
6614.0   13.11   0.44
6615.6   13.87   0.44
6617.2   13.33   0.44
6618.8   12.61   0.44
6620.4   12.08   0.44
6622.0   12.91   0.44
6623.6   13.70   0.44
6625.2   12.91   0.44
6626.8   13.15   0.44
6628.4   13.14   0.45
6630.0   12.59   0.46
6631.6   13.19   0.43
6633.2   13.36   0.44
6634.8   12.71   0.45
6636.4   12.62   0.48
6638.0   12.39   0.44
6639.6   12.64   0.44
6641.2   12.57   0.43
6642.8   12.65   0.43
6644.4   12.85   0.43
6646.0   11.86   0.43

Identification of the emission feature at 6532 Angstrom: C IV 1549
